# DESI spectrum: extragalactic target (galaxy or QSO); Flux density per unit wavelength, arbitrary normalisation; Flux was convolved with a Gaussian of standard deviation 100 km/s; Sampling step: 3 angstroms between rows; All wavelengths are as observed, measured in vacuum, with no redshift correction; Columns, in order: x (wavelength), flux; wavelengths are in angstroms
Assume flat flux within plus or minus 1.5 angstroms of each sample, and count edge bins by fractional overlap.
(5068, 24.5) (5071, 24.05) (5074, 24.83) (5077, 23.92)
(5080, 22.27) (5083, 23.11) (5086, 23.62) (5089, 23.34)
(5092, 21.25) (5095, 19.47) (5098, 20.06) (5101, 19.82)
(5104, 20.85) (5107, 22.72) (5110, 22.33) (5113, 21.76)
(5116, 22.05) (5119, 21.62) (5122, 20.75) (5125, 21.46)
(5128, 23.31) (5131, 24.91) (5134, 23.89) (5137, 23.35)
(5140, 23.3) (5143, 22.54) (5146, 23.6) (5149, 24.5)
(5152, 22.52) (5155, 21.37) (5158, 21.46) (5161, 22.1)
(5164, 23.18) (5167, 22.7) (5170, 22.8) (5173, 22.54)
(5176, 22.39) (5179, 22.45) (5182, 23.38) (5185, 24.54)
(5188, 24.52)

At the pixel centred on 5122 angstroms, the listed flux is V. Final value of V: 20.75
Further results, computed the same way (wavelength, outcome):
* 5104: 20.85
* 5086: 23.62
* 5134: 23.89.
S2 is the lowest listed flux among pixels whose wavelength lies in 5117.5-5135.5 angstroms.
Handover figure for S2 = 20.75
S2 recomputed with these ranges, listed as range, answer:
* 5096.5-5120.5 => 19.82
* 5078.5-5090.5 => 22.27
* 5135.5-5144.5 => 22.54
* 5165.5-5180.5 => 22.39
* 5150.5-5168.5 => 21.37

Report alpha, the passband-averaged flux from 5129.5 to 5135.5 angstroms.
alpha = 24.4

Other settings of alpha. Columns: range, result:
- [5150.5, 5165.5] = 22.1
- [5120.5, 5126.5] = 21.1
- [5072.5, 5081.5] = 23.7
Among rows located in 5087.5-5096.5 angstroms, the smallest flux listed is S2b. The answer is 19.47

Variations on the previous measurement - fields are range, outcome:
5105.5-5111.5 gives 22.33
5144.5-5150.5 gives 23.6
